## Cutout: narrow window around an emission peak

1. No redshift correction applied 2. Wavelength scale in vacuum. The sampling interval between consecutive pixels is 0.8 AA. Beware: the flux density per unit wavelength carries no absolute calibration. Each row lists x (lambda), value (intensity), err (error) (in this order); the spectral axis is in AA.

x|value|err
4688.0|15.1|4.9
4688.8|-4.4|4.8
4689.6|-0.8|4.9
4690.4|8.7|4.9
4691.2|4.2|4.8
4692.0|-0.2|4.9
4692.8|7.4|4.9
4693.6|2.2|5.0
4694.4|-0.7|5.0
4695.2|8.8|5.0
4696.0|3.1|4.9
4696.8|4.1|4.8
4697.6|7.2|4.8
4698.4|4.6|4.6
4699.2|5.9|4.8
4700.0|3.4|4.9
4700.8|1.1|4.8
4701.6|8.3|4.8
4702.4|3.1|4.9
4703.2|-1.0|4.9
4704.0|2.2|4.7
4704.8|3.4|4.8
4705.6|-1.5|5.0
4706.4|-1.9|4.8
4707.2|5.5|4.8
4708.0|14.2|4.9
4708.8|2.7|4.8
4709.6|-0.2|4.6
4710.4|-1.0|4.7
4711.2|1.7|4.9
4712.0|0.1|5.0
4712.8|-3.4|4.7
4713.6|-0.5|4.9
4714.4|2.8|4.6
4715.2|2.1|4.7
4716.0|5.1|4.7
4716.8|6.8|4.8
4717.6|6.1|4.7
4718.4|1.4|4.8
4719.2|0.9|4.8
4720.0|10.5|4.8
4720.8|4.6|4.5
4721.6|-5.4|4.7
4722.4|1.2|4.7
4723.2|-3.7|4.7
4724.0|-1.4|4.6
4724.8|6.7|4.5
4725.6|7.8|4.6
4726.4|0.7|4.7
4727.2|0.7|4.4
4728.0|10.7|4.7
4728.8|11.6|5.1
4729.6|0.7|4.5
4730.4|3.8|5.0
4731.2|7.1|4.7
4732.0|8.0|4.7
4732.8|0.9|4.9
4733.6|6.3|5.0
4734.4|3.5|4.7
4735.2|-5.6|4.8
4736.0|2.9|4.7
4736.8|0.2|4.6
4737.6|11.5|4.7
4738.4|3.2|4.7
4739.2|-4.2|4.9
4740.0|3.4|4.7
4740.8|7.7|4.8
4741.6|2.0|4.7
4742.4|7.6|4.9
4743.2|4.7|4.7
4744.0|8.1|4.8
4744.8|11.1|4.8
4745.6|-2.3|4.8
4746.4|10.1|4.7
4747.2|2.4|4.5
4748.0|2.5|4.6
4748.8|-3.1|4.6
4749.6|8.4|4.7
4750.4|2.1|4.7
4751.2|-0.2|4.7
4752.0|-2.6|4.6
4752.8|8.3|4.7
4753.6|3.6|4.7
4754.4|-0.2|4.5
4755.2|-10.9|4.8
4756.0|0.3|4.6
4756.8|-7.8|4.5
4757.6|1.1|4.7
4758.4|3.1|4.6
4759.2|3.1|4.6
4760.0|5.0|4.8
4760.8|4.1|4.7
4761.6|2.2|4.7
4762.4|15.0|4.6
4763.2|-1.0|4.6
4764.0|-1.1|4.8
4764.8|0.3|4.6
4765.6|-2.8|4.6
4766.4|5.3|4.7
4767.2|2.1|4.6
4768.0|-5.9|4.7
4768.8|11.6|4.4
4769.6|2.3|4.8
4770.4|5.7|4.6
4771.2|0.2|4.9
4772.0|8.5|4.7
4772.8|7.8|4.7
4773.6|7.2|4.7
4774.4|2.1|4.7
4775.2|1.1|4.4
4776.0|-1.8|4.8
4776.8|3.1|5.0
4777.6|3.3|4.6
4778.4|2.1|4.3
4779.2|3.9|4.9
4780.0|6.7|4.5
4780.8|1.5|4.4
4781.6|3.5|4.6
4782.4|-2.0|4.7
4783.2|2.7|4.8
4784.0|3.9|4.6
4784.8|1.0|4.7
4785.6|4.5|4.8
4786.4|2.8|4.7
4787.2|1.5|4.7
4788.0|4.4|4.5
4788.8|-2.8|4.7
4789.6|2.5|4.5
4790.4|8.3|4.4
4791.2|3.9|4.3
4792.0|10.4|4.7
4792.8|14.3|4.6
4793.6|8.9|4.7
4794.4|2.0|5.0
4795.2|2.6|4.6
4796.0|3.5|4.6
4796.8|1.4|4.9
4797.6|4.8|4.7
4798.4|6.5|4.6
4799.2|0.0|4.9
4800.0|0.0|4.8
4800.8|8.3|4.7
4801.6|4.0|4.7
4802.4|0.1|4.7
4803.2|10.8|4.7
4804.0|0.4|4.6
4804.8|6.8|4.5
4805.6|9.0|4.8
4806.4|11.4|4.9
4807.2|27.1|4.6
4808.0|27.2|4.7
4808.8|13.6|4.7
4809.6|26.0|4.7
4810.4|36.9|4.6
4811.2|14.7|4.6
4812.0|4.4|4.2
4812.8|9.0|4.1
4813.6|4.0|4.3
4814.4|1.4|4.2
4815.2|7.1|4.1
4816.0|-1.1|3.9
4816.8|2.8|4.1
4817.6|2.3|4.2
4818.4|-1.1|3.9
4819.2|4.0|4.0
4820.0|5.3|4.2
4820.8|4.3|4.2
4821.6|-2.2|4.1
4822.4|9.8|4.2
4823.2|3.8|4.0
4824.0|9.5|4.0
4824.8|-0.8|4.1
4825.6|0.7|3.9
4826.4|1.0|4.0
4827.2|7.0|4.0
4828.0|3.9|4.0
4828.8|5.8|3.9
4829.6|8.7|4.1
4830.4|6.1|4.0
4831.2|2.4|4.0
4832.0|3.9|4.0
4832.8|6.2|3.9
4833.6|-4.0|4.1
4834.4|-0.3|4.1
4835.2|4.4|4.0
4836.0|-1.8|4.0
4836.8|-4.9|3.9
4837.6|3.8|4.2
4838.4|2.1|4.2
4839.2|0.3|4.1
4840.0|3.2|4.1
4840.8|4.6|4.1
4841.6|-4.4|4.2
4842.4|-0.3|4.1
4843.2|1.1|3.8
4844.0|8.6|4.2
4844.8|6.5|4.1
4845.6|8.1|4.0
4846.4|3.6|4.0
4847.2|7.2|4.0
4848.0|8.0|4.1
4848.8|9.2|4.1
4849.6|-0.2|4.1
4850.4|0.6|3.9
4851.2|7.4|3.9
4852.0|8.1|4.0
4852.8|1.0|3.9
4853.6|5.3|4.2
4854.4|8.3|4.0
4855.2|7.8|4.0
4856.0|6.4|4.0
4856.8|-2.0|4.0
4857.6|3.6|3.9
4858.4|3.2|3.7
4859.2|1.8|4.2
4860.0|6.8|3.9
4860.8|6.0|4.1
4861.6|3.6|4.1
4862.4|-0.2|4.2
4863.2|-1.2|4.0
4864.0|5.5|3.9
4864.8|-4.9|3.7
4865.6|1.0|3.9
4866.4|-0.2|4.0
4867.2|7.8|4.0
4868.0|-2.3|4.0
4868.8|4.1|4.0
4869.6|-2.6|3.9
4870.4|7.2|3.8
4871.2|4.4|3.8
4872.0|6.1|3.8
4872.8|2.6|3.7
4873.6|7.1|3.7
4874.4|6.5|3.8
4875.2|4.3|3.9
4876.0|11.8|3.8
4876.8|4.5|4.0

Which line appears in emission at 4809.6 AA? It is [O II] 3727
